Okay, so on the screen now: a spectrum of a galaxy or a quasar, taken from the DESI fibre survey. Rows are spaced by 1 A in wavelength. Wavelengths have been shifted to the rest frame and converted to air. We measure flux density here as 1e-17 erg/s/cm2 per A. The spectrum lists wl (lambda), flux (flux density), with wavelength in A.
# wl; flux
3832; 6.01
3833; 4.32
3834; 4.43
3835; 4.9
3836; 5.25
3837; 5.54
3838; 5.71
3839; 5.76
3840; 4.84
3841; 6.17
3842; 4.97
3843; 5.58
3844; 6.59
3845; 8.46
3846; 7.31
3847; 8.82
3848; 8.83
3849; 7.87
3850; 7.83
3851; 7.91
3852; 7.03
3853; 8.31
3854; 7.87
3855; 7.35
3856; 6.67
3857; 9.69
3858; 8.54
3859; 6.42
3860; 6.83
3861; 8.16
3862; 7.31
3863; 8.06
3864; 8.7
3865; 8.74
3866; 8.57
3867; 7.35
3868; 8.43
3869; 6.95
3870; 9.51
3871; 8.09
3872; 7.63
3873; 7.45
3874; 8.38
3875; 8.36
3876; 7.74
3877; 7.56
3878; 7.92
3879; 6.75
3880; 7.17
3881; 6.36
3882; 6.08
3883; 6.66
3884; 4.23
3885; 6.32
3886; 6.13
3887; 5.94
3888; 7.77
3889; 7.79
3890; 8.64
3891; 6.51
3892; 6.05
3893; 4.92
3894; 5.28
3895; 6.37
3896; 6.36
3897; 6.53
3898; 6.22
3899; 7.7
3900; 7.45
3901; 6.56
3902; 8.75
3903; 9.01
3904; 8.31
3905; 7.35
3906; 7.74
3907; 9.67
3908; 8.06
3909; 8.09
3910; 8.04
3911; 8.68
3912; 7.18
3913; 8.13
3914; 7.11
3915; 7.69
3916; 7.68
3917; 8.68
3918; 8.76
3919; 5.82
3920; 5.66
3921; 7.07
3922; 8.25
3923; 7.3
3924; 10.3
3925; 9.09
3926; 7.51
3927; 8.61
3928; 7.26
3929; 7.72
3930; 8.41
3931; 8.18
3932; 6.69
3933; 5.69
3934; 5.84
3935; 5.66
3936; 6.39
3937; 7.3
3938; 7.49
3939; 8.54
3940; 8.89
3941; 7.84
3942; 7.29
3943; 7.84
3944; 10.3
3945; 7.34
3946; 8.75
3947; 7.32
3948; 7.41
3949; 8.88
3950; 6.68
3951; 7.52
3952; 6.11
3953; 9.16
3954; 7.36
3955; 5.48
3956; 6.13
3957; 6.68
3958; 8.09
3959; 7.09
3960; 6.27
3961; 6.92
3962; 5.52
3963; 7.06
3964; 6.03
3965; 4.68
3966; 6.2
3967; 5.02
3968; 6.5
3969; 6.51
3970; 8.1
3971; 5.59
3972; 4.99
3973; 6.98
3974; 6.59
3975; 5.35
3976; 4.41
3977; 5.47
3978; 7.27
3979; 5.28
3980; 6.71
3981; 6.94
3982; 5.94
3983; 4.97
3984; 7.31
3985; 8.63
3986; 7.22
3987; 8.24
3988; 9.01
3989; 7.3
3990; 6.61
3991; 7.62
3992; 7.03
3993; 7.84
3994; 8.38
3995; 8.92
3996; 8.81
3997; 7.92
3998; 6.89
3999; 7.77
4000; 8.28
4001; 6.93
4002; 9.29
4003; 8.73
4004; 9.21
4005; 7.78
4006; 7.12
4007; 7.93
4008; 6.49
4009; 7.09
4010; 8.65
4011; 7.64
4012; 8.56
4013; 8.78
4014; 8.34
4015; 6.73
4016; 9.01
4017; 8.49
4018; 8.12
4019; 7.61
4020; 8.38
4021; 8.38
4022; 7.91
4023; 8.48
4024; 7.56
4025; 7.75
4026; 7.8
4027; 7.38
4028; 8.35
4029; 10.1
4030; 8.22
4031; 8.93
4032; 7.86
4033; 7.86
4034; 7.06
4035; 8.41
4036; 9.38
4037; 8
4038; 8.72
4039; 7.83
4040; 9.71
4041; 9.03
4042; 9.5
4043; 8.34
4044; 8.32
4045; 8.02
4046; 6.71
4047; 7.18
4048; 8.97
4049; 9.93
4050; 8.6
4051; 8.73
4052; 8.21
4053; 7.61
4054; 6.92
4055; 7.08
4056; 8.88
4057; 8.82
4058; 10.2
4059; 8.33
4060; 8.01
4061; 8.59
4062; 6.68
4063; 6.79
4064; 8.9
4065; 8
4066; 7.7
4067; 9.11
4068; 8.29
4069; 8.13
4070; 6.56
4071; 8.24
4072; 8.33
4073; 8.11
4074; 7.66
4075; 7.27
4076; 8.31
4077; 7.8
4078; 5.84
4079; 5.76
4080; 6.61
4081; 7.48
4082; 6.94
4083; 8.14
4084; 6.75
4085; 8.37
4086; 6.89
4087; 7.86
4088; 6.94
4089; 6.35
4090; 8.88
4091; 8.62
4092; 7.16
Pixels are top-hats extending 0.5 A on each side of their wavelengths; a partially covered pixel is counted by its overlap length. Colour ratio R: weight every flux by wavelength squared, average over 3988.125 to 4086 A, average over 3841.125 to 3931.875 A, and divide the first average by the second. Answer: 1.15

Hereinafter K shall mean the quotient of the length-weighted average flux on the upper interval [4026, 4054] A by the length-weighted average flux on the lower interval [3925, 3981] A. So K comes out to 1.20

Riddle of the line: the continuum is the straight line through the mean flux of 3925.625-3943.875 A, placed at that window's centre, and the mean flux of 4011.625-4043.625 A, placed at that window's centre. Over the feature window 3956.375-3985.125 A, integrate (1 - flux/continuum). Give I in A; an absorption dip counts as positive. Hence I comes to 5.6 A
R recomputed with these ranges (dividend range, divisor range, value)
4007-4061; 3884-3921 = 1.21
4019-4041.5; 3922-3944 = 1.13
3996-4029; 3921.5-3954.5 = 1.08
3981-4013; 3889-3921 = 1.10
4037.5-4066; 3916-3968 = 1.20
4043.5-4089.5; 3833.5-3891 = 1.20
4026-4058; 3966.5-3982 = 1.42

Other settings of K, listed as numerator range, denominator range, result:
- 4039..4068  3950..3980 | 1.30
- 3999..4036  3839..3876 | 1.06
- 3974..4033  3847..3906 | 1.04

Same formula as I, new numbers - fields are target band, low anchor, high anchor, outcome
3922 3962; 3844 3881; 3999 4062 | 2.63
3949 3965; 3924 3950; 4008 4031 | 2.07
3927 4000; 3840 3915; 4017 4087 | 6.09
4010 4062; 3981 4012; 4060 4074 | -2.92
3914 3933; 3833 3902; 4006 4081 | -0.94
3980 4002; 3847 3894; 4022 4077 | 1.08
